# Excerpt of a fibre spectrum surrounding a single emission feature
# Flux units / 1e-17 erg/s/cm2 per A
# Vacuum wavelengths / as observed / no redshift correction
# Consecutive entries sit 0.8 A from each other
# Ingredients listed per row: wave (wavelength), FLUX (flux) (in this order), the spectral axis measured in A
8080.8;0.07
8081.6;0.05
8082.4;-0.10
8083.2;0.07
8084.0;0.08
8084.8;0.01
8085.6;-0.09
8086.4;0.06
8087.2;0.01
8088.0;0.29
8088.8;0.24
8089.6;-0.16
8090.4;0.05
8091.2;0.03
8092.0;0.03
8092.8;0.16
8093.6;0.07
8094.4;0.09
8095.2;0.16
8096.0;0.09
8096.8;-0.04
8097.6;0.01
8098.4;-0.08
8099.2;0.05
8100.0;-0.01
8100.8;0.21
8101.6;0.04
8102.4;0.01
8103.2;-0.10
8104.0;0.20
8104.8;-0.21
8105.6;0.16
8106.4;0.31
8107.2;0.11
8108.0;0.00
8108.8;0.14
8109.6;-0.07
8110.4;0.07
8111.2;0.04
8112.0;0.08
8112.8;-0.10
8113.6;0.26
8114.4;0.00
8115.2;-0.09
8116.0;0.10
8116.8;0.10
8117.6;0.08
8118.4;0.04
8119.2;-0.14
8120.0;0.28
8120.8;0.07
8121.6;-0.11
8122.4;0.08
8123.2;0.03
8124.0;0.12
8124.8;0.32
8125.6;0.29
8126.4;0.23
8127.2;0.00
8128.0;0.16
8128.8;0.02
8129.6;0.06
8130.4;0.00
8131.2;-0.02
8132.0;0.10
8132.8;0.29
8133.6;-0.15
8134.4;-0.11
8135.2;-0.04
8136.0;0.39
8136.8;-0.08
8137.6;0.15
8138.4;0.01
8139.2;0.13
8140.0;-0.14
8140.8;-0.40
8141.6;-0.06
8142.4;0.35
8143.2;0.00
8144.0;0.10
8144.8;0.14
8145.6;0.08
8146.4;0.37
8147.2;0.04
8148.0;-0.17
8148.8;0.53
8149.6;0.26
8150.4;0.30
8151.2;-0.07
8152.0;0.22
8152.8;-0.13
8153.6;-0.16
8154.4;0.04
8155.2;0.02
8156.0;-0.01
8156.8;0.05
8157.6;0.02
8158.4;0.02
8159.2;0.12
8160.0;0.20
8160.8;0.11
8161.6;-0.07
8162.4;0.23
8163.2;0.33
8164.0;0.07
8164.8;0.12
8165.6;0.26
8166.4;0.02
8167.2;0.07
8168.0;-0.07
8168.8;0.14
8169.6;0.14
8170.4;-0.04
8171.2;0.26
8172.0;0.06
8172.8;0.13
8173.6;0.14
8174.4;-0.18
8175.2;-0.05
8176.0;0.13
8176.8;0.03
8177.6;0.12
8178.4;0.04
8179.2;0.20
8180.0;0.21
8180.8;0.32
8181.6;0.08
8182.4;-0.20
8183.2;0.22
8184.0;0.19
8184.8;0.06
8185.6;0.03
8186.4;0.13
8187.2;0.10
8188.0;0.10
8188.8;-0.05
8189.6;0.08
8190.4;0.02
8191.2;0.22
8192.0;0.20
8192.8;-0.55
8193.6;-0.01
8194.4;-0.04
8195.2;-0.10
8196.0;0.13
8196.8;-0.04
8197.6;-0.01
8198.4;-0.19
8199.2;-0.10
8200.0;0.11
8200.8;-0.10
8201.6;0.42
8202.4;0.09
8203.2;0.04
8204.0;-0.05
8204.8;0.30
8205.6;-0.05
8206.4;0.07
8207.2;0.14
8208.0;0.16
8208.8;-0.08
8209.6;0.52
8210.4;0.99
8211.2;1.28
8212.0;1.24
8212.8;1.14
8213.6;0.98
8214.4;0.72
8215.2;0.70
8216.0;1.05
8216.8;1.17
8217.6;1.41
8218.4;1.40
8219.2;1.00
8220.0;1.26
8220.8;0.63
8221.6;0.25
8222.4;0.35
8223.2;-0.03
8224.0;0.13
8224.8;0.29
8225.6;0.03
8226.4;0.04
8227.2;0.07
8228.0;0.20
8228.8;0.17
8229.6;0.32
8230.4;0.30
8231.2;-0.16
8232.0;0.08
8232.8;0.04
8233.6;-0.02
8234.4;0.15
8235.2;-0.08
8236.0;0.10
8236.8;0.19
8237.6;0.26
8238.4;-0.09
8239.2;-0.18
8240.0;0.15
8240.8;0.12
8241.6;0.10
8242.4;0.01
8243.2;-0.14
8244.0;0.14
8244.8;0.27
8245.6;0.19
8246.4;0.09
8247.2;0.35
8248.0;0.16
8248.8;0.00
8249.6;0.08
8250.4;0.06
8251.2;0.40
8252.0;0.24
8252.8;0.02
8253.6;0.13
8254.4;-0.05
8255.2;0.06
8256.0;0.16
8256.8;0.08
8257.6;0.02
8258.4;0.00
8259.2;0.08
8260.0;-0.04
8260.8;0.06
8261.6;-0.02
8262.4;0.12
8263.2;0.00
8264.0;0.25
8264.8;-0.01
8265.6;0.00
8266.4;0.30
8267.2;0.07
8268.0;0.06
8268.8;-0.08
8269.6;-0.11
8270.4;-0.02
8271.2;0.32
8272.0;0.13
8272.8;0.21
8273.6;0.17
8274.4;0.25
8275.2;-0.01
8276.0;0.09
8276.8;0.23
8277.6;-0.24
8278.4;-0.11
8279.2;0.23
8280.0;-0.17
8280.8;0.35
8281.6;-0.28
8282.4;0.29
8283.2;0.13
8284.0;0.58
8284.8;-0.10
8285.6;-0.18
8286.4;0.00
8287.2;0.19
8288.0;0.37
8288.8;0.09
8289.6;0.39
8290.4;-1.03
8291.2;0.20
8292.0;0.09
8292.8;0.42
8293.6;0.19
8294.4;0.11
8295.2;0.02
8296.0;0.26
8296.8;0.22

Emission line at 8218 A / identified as [O II]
